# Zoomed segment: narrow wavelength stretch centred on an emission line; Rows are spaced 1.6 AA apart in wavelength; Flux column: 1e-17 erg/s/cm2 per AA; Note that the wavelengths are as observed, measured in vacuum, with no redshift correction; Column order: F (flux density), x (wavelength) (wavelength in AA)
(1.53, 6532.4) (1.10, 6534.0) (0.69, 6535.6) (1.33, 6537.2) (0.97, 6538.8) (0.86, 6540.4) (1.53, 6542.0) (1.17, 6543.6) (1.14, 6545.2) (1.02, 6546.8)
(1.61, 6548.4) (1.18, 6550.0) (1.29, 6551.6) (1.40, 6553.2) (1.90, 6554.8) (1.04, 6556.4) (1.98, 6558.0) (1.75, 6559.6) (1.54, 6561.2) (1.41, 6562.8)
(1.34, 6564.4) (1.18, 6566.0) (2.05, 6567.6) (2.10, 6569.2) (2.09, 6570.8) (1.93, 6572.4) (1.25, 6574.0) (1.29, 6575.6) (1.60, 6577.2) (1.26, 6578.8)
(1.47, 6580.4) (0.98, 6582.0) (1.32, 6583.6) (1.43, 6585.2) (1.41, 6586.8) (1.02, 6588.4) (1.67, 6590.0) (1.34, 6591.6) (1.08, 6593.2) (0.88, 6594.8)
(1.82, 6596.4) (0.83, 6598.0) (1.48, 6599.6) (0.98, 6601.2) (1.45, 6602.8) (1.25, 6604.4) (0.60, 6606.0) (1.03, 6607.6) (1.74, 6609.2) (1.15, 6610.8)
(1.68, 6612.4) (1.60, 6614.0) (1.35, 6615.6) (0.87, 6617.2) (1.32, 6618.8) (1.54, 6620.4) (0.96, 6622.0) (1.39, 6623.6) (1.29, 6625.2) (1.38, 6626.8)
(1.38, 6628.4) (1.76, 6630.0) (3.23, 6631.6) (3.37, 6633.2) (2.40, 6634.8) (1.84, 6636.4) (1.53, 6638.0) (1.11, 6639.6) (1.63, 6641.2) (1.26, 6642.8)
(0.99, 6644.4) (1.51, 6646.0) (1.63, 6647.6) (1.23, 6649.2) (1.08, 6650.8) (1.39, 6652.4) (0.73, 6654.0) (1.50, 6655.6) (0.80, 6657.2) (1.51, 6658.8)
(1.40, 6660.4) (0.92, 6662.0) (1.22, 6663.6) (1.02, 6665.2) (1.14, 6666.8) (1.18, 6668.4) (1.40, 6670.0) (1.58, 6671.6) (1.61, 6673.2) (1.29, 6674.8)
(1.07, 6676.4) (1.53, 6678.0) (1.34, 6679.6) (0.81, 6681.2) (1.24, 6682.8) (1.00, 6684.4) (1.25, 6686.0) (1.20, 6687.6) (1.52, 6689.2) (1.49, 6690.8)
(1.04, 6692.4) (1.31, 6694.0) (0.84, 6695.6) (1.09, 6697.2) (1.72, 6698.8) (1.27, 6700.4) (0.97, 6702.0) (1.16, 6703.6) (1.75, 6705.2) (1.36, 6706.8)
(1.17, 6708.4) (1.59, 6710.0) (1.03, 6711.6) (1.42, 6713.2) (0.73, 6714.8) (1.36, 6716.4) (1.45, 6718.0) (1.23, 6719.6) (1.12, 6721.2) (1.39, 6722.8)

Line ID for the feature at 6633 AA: [O III]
